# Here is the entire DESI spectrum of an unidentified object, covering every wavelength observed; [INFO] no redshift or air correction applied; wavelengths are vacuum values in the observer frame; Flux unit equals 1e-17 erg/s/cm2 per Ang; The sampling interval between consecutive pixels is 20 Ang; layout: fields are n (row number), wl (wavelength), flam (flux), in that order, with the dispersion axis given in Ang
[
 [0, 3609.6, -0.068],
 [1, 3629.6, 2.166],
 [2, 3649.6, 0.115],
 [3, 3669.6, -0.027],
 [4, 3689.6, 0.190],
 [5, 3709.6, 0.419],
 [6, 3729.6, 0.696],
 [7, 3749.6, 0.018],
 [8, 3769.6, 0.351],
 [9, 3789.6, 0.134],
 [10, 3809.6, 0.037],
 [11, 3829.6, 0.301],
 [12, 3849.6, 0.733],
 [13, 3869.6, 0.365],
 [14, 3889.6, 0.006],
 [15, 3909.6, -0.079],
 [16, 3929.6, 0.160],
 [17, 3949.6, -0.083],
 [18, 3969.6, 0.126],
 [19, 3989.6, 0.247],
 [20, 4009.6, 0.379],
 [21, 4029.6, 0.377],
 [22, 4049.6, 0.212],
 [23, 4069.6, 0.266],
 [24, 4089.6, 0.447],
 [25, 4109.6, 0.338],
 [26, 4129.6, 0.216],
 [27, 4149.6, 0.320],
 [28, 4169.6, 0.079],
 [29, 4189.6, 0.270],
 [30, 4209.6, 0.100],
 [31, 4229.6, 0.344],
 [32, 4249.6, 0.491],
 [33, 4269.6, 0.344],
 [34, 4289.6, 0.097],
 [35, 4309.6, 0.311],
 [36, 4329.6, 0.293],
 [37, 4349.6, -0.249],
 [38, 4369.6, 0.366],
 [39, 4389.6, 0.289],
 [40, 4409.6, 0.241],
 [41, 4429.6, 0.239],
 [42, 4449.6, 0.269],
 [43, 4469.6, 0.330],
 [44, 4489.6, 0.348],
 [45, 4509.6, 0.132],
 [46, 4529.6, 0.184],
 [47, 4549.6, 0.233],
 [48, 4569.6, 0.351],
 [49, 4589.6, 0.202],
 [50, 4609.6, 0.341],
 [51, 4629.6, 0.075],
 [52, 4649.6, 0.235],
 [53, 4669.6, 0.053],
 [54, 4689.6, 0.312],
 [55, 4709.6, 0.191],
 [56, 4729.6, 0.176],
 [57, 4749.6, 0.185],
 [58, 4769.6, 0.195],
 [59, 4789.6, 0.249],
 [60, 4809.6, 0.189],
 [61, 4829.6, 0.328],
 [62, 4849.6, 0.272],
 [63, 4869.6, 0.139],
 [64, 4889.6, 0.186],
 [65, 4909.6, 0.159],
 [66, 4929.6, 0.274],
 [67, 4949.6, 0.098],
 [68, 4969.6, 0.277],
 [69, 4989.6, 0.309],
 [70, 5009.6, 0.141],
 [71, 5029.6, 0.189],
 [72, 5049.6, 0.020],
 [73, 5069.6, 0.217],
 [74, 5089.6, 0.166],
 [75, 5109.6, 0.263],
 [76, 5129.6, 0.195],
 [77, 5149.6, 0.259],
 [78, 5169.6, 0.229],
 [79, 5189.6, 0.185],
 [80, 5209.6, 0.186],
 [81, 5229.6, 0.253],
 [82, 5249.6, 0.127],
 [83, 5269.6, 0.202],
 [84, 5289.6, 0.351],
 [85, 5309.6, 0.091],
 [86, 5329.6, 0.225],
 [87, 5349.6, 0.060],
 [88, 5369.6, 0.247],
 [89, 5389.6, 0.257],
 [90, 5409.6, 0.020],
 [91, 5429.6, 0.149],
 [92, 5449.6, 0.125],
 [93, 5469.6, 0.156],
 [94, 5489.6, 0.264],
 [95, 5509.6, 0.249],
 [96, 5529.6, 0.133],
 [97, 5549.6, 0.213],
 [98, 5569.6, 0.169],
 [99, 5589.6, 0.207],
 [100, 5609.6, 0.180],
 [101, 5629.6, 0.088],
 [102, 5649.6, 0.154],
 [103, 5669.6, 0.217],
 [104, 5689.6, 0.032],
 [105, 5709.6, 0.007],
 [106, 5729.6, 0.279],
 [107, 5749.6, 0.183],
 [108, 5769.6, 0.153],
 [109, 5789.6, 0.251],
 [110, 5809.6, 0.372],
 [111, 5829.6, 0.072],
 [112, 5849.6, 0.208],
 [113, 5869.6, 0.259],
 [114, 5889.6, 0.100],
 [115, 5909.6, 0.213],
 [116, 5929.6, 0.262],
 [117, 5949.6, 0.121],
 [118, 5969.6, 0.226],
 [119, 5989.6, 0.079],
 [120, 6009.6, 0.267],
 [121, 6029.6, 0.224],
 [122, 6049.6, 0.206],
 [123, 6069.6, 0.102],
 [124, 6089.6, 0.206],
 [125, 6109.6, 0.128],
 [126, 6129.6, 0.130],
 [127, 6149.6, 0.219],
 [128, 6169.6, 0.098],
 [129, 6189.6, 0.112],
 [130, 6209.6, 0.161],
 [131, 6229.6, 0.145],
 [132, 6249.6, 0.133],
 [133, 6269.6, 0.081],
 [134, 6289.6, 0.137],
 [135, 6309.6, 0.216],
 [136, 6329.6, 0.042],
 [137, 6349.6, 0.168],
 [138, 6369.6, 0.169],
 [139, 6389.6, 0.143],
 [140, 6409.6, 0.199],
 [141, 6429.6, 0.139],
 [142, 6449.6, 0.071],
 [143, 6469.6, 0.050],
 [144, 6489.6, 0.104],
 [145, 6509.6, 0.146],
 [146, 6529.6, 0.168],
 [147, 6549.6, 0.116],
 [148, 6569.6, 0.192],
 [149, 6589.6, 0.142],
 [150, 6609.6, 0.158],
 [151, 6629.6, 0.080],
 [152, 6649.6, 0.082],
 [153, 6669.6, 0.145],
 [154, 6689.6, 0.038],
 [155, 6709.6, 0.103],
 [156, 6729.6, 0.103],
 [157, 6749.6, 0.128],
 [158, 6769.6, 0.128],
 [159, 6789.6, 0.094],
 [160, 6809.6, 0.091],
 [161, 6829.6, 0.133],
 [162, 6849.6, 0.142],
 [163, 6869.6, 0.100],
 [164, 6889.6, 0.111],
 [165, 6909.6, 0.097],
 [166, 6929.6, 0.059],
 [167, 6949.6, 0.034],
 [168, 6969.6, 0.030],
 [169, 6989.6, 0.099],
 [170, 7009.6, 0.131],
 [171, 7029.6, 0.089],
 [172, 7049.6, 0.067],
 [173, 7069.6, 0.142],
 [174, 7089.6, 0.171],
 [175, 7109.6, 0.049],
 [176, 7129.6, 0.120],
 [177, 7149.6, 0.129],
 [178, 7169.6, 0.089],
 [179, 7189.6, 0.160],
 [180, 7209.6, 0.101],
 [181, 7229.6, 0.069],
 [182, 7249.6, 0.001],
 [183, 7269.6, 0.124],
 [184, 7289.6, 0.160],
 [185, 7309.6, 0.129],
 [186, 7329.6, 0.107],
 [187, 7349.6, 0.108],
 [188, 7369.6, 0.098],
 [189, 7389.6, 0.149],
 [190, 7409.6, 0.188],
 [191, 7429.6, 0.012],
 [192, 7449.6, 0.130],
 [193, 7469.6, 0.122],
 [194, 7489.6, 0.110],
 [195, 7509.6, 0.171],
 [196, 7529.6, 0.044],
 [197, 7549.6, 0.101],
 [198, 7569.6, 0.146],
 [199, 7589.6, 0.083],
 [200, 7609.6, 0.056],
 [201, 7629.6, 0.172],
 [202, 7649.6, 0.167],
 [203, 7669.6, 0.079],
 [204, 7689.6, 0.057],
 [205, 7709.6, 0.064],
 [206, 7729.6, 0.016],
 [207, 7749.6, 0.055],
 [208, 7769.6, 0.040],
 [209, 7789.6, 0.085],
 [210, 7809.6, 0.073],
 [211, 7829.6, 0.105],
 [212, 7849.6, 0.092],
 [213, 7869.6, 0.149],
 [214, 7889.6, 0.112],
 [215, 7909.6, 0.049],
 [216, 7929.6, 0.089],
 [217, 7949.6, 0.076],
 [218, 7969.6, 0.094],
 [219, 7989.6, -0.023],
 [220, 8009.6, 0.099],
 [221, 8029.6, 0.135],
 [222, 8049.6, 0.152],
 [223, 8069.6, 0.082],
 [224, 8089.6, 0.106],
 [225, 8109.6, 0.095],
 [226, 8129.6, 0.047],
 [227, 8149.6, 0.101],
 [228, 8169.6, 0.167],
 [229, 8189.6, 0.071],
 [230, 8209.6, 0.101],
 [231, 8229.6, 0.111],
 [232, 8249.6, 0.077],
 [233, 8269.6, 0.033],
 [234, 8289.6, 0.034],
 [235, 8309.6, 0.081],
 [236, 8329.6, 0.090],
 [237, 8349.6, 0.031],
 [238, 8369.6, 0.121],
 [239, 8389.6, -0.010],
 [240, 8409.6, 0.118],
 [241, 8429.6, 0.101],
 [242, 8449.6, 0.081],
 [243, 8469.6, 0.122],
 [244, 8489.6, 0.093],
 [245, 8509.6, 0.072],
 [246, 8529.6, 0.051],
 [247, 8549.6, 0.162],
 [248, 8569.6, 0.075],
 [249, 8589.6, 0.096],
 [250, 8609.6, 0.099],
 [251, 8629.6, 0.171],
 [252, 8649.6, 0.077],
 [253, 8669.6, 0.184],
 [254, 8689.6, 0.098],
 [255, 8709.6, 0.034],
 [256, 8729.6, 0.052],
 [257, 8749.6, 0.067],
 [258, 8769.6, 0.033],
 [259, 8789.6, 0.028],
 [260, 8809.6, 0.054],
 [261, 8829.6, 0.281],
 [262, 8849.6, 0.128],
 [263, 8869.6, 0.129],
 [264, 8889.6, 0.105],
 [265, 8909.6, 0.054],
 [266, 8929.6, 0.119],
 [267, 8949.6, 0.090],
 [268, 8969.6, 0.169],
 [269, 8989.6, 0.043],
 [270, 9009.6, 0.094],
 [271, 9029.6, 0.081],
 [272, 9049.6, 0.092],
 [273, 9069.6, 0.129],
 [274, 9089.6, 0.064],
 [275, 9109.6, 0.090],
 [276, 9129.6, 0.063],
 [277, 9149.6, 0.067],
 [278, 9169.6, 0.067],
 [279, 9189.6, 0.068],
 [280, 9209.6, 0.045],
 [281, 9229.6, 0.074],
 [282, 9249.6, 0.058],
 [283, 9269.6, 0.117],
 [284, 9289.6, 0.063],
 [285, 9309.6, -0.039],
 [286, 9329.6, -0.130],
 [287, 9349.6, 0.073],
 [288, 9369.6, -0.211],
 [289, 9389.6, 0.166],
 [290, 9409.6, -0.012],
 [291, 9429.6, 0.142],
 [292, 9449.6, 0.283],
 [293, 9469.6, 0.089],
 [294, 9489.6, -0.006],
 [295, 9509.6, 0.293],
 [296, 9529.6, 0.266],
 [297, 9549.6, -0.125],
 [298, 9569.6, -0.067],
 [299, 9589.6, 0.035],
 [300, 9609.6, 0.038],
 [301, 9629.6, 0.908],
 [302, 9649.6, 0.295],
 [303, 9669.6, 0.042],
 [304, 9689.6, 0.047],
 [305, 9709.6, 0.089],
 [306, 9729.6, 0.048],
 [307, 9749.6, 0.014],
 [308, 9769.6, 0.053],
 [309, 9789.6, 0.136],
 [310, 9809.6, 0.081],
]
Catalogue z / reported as 1.58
